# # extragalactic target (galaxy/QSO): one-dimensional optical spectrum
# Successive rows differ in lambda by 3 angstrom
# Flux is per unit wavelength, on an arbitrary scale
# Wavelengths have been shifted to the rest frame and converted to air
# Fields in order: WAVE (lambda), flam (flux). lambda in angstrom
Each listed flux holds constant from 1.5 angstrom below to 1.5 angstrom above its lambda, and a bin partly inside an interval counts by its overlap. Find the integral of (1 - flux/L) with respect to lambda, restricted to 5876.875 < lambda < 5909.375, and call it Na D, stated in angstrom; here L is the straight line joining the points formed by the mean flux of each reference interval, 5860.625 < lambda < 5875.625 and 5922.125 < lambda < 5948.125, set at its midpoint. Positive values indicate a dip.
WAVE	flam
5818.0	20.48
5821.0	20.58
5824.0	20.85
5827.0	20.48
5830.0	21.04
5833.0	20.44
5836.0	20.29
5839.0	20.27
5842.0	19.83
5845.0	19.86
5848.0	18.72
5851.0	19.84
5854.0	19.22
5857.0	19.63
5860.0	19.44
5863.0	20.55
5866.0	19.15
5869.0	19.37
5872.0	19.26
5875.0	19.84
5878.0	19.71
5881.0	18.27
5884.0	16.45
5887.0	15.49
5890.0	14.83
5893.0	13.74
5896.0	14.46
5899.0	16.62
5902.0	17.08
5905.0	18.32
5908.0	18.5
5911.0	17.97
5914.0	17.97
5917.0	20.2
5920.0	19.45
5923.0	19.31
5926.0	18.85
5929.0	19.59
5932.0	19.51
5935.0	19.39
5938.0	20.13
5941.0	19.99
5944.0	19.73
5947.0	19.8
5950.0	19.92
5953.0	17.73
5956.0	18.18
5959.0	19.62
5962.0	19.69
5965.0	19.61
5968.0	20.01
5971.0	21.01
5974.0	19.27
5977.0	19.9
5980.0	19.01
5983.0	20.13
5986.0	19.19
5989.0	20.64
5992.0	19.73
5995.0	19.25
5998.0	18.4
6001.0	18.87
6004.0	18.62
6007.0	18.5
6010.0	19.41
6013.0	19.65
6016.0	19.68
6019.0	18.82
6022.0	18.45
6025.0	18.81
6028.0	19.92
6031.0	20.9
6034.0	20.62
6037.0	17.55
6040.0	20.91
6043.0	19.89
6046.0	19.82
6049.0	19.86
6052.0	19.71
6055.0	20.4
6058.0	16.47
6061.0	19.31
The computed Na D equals 4.9 angstrom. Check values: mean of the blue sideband 19.6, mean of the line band 16.6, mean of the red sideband 19.6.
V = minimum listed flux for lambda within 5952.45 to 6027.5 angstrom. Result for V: 17.73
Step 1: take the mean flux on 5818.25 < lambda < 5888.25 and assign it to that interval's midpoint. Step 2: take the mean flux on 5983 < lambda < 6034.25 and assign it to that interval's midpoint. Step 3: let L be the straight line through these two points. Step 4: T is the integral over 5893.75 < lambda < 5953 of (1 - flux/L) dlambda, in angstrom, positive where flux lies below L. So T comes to 2.35 angstrom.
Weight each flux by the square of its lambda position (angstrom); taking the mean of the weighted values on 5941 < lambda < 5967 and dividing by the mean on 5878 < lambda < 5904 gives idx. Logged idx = 1.2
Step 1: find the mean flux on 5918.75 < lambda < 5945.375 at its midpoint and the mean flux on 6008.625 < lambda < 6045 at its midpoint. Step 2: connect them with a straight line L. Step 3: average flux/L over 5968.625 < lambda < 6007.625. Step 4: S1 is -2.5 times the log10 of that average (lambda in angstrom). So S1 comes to 0.01 mag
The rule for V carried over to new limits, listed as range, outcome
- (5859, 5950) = 13.74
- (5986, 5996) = 19.19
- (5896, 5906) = 14.46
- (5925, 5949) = 18.85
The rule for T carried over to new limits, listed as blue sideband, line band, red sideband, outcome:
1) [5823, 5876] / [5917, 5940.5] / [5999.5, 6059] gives 0.15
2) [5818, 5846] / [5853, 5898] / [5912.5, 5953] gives 4.69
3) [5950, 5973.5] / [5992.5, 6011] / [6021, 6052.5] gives 0.66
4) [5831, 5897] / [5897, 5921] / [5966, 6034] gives 0.96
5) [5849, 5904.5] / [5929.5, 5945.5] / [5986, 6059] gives -1.03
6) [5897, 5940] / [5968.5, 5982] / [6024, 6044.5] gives -0.39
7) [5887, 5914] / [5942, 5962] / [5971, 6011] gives -1.22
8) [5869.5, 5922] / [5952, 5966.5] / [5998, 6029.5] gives -0.50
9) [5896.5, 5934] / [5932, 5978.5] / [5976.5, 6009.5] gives -1.69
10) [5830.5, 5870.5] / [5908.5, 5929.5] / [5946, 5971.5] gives 0.61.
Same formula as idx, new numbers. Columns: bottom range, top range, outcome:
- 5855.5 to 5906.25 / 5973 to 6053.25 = 1.15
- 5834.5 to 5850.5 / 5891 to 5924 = 0.91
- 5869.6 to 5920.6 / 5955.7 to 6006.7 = 1.14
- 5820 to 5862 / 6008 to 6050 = 1.04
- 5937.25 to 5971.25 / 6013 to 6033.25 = 1.02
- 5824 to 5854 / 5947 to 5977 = 1.01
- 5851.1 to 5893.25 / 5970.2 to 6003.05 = 1.10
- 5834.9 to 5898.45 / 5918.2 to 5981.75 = 1.09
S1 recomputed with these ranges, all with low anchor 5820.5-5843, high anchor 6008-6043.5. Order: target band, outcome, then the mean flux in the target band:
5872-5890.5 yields 0.14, 17.7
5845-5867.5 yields 0.05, 19.5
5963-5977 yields -0.01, 20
